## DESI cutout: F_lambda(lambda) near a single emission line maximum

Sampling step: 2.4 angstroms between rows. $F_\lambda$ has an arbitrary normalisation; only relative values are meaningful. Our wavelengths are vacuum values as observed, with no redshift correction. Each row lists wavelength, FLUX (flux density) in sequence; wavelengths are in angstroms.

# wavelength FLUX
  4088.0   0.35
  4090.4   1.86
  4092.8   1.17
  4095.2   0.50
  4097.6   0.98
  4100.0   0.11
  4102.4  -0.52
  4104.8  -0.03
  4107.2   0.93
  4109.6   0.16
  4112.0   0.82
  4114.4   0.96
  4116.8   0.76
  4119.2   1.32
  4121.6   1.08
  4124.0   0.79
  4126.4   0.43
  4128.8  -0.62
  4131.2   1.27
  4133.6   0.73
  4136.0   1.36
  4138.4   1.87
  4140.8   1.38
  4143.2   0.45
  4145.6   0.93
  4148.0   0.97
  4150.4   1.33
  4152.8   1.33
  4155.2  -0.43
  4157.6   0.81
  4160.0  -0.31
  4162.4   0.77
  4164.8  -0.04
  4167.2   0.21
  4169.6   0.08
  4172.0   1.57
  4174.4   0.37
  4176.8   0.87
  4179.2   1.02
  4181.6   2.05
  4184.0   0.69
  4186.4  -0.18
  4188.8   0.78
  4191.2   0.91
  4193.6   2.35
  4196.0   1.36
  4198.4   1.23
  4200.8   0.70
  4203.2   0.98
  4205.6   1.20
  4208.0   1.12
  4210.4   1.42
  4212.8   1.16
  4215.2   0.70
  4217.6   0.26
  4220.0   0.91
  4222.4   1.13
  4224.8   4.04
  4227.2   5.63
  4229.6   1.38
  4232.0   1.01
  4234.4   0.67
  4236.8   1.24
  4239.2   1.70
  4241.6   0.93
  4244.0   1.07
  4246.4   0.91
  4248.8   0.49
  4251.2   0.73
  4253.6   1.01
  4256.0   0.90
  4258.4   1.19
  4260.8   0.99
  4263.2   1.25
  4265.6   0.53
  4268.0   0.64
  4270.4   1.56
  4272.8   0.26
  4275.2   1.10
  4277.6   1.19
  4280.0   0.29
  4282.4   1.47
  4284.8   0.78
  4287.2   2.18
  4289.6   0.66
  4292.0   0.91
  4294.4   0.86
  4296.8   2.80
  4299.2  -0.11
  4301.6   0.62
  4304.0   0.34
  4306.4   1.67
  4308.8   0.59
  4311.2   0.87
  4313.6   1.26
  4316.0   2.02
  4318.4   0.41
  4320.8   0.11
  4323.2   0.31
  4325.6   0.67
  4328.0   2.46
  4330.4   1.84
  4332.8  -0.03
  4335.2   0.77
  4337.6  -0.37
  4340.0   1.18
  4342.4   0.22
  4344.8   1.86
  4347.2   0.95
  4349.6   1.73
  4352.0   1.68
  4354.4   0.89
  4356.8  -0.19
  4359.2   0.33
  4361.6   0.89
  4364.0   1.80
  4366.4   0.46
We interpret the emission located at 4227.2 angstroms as [O II] 3727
